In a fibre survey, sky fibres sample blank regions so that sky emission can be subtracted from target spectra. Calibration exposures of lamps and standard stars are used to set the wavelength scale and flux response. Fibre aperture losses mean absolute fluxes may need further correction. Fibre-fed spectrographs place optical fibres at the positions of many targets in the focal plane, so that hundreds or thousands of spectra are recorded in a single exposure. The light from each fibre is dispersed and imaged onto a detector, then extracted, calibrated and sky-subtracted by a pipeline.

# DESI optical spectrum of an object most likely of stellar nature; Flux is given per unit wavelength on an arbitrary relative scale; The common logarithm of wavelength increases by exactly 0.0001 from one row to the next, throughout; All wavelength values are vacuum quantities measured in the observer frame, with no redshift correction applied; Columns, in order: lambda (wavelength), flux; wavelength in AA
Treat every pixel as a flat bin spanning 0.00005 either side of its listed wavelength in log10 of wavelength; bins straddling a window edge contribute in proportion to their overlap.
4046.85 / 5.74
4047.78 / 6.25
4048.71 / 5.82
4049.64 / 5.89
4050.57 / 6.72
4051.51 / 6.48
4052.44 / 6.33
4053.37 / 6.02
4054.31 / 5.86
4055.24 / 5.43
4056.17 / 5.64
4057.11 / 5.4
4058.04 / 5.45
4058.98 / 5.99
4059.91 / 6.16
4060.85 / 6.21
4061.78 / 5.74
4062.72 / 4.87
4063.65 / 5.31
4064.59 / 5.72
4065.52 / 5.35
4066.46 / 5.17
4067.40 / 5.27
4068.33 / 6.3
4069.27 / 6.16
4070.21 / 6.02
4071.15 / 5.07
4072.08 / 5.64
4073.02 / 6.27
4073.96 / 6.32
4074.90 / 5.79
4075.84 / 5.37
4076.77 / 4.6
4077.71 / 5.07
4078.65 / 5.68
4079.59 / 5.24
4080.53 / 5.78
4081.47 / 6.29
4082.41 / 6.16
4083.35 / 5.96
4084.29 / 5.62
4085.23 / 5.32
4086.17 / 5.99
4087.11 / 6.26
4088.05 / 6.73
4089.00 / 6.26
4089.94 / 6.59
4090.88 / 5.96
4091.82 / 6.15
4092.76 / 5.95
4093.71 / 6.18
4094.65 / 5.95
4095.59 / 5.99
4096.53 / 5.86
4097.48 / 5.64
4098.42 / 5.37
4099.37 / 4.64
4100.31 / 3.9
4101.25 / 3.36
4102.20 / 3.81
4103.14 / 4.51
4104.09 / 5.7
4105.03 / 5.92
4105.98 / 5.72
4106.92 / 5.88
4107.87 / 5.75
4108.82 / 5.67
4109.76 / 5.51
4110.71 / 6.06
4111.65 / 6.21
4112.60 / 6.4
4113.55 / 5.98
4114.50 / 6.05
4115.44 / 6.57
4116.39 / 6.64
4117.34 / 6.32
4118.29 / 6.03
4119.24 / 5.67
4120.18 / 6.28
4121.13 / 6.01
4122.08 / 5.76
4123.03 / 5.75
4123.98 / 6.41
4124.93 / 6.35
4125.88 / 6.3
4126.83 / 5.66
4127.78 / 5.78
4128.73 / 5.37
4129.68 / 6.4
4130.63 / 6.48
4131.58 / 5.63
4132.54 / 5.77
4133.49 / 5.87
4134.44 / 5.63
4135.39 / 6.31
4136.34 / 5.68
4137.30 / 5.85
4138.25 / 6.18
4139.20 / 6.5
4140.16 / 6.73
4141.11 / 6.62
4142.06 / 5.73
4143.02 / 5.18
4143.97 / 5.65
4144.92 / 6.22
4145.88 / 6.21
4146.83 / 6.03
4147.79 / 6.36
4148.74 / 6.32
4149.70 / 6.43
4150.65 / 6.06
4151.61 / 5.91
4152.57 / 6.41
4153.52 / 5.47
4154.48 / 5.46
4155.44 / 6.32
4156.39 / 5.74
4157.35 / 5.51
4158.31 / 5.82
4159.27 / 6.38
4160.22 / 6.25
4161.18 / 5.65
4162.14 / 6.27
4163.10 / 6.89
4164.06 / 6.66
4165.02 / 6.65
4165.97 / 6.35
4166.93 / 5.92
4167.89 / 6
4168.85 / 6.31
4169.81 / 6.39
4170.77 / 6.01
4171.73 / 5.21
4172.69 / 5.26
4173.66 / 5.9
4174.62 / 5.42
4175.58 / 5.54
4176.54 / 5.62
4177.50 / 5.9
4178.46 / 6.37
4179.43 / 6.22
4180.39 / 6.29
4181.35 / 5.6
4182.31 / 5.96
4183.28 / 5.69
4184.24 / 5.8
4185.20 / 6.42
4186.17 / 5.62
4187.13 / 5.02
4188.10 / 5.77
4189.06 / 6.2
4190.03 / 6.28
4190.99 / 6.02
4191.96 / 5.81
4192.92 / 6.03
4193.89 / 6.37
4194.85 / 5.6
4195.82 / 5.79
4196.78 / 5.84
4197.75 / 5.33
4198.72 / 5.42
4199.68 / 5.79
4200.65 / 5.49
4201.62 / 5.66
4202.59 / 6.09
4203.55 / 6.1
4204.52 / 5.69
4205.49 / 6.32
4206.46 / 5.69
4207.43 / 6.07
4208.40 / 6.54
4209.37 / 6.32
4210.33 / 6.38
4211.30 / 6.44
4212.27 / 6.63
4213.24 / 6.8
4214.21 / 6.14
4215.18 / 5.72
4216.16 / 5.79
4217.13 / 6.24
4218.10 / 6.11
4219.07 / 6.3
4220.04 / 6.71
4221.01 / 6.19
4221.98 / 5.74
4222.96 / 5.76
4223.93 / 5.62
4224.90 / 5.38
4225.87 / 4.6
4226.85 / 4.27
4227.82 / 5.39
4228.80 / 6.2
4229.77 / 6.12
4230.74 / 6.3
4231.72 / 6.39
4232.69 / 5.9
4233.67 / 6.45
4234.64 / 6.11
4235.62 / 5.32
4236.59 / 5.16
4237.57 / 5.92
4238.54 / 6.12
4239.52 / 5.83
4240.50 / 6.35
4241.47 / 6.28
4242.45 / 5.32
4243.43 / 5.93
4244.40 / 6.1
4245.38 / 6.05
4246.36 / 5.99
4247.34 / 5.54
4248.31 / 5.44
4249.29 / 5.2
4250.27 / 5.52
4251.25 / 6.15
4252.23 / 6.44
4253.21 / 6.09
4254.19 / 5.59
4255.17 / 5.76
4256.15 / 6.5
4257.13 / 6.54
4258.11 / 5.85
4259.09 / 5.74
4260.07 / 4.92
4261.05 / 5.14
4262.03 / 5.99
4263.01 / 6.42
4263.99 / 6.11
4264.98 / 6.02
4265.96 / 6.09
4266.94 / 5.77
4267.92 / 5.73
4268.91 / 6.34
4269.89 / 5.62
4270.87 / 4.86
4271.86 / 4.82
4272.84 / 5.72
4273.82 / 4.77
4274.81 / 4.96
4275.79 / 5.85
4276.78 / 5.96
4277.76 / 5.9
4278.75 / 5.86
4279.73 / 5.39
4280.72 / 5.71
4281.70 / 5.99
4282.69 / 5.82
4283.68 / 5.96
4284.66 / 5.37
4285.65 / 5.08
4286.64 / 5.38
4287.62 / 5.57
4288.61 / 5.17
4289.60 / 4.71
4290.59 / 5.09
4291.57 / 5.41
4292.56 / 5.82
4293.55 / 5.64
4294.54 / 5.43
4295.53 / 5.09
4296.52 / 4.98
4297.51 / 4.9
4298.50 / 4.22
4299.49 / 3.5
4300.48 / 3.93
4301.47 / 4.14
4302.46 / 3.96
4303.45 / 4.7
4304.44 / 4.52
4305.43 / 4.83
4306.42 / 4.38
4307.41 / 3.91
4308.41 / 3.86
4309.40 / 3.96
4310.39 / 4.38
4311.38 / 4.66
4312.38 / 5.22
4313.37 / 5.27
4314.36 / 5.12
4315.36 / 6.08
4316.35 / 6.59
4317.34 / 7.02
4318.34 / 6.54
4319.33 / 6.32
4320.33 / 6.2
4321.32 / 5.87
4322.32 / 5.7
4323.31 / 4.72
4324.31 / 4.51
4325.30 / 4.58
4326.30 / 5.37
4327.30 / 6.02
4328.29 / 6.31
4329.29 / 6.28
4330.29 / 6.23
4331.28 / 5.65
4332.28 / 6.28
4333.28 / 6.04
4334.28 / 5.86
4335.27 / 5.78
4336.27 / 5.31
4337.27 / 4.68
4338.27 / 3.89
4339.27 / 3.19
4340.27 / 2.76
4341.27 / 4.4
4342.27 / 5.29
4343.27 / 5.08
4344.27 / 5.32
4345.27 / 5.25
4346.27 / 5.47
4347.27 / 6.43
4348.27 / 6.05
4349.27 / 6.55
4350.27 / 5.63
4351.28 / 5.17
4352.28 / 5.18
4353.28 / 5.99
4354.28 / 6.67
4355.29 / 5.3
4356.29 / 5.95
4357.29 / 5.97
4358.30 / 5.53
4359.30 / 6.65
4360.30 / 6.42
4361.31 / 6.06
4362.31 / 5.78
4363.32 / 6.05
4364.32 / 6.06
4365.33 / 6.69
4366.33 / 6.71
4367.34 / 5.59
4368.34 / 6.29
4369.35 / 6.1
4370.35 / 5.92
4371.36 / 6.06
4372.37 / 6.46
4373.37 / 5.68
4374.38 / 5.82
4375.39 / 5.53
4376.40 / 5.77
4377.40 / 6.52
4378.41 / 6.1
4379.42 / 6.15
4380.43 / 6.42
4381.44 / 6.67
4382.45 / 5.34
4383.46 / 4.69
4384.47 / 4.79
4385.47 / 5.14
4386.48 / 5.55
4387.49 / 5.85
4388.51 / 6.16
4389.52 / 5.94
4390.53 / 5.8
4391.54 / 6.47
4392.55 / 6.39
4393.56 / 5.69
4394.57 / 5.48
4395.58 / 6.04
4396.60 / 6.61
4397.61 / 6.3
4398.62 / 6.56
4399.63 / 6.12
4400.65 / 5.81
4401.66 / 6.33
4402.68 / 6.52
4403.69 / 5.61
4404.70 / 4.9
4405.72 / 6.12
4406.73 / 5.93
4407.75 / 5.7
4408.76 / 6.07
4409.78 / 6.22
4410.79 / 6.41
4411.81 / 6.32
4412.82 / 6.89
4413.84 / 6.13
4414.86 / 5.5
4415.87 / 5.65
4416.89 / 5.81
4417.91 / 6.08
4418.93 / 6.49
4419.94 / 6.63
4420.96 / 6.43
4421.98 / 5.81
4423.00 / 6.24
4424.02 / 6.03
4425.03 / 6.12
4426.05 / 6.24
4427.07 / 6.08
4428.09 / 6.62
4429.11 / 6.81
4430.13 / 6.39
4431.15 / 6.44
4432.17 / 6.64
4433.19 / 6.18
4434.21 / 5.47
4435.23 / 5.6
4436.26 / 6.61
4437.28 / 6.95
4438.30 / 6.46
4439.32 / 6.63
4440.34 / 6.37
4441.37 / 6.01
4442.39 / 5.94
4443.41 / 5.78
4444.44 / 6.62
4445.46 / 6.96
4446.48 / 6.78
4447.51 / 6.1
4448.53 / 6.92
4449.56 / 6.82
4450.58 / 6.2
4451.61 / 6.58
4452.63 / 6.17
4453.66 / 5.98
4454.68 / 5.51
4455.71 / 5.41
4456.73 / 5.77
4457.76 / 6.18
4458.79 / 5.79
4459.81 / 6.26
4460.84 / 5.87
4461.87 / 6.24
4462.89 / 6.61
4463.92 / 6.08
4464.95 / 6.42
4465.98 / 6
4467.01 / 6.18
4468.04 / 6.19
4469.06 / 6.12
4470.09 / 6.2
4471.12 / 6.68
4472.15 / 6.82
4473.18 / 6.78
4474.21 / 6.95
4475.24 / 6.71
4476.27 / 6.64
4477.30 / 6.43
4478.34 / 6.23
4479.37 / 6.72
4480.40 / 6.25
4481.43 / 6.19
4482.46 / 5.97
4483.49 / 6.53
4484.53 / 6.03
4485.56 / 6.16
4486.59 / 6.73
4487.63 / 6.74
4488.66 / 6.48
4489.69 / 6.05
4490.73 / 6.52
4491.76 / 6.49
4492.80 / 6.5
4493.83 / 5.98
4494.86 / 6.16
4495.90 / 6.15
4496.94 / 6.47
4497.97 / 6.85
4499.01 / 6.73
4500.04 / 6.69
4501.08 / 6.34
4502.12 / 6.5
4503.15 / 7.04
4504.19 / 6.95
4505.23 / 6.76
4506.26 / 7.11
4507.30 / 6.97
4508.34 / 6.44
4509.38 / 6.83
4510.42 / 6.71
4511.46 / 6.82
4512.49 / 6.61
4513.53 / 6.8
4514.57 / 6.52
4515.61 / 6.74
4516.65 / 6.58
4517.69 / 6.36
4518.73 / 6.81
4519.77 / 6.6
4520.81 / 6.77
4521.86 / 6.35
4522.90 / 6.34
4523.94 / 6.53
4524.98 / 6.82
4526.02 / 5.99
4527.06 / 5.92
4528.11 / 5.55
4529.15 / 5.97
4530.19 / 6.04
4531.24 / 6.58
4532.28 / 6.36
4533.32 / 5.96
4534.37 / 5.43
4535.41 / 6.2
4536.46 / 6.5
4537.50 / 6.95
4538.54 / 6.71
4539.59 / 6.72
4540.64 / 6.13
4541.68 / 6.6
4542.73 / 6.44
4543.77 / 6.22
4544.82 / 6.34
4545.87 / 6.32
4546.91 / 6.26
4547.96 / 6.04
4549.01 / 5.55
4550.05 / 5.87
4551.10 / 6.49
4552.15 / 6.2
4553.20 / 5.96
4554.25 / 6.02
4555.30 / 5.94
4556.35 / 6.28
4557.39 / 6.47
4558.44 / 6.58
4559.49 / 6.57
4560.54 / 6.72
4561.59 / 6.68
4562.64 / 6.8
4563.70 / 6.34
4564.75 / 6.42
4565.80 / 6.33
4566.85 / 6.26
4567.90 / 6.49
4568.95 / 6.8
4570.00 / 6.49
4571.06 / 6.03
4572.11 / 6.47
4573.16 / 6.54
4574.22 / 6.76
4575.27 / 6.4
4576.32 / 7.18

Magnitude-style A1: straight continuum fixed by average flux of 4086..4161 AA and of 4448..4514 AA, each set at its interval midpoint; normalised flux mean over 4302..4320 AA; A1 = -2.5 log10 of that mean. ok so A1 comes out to 0.21 mag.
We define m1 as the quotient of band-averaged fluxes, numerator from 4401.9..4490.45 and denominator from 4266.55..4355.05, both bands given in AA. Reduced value 1.18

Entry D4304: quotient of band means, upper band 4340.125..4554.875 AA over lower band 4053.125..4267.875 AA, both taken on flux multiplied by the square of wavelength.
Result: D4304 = 1.2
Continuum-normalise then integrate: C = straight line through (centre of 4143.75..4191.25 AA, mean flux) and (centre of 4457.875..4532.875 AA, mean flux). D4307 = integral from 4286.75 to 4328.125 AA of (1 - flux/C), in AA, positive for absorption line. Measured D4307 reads 7.4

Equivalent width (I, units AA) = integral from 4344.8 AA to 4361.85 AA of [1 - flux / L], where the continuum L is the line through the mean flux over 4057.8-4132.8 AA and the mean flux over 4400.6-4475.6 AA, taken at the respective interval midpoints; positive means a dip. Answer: 0.6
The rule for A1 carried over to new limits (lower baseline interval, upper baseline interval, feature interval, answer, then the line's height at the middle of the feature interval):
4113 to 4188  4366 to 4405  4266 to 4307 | 0.15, 5.97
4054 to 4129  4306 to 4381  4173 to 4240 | -0.04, 5.68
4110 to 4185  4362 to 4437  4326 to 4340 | 0.11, 6.05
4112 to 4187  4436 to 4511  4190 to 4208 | 0.04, 6.08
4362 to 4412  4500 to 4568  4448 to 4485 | -0.01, 6.22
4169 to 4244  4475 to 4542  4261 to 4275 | 0.07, 6.02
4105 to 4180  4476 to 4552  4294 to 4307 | 0.35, 6.19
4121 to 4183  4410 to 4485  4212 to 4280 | 0.05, 6.1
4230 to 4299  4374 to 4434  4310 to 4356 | 0.07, 5.86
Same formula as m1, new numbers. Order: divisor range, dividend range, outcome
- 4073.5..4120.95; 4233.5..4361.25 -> 0.96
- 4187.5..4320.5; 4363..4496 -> 1.10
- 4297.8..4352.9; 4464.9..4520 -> 1.26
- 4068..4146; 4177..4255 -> 1.01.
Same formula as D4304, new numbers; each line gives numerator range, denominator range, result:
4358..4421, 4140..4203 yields 1.12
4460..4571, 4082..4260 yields 1.27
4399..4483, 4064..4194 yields 1.23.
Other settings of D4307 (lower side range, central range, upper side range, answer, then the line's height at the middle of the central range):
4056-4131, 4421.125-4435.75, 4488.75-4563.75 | 0.18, 6.27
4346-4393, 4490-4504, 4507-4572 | -0.49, 6.28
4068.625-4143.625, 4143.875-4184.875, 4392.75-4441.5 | -0.89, 5.89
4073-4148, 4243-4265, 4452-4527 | 0.70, 6.06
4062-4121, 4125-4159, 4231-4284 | -1.53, 5.74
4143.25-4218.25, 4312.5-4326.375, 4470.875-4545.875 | 1.11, 6.2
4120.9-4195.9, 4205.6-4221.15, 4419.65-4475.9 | -0.53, 6.05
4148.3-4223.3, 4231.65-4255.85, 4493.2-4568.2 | 0.79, 6.07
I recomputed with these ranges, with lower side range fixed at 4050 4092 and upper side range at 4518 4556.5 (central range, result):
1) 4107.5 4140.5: -1.0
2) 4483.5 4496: -0.3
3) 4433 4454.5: -0.5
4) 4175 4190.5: 0.1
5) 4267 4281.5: 1.1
